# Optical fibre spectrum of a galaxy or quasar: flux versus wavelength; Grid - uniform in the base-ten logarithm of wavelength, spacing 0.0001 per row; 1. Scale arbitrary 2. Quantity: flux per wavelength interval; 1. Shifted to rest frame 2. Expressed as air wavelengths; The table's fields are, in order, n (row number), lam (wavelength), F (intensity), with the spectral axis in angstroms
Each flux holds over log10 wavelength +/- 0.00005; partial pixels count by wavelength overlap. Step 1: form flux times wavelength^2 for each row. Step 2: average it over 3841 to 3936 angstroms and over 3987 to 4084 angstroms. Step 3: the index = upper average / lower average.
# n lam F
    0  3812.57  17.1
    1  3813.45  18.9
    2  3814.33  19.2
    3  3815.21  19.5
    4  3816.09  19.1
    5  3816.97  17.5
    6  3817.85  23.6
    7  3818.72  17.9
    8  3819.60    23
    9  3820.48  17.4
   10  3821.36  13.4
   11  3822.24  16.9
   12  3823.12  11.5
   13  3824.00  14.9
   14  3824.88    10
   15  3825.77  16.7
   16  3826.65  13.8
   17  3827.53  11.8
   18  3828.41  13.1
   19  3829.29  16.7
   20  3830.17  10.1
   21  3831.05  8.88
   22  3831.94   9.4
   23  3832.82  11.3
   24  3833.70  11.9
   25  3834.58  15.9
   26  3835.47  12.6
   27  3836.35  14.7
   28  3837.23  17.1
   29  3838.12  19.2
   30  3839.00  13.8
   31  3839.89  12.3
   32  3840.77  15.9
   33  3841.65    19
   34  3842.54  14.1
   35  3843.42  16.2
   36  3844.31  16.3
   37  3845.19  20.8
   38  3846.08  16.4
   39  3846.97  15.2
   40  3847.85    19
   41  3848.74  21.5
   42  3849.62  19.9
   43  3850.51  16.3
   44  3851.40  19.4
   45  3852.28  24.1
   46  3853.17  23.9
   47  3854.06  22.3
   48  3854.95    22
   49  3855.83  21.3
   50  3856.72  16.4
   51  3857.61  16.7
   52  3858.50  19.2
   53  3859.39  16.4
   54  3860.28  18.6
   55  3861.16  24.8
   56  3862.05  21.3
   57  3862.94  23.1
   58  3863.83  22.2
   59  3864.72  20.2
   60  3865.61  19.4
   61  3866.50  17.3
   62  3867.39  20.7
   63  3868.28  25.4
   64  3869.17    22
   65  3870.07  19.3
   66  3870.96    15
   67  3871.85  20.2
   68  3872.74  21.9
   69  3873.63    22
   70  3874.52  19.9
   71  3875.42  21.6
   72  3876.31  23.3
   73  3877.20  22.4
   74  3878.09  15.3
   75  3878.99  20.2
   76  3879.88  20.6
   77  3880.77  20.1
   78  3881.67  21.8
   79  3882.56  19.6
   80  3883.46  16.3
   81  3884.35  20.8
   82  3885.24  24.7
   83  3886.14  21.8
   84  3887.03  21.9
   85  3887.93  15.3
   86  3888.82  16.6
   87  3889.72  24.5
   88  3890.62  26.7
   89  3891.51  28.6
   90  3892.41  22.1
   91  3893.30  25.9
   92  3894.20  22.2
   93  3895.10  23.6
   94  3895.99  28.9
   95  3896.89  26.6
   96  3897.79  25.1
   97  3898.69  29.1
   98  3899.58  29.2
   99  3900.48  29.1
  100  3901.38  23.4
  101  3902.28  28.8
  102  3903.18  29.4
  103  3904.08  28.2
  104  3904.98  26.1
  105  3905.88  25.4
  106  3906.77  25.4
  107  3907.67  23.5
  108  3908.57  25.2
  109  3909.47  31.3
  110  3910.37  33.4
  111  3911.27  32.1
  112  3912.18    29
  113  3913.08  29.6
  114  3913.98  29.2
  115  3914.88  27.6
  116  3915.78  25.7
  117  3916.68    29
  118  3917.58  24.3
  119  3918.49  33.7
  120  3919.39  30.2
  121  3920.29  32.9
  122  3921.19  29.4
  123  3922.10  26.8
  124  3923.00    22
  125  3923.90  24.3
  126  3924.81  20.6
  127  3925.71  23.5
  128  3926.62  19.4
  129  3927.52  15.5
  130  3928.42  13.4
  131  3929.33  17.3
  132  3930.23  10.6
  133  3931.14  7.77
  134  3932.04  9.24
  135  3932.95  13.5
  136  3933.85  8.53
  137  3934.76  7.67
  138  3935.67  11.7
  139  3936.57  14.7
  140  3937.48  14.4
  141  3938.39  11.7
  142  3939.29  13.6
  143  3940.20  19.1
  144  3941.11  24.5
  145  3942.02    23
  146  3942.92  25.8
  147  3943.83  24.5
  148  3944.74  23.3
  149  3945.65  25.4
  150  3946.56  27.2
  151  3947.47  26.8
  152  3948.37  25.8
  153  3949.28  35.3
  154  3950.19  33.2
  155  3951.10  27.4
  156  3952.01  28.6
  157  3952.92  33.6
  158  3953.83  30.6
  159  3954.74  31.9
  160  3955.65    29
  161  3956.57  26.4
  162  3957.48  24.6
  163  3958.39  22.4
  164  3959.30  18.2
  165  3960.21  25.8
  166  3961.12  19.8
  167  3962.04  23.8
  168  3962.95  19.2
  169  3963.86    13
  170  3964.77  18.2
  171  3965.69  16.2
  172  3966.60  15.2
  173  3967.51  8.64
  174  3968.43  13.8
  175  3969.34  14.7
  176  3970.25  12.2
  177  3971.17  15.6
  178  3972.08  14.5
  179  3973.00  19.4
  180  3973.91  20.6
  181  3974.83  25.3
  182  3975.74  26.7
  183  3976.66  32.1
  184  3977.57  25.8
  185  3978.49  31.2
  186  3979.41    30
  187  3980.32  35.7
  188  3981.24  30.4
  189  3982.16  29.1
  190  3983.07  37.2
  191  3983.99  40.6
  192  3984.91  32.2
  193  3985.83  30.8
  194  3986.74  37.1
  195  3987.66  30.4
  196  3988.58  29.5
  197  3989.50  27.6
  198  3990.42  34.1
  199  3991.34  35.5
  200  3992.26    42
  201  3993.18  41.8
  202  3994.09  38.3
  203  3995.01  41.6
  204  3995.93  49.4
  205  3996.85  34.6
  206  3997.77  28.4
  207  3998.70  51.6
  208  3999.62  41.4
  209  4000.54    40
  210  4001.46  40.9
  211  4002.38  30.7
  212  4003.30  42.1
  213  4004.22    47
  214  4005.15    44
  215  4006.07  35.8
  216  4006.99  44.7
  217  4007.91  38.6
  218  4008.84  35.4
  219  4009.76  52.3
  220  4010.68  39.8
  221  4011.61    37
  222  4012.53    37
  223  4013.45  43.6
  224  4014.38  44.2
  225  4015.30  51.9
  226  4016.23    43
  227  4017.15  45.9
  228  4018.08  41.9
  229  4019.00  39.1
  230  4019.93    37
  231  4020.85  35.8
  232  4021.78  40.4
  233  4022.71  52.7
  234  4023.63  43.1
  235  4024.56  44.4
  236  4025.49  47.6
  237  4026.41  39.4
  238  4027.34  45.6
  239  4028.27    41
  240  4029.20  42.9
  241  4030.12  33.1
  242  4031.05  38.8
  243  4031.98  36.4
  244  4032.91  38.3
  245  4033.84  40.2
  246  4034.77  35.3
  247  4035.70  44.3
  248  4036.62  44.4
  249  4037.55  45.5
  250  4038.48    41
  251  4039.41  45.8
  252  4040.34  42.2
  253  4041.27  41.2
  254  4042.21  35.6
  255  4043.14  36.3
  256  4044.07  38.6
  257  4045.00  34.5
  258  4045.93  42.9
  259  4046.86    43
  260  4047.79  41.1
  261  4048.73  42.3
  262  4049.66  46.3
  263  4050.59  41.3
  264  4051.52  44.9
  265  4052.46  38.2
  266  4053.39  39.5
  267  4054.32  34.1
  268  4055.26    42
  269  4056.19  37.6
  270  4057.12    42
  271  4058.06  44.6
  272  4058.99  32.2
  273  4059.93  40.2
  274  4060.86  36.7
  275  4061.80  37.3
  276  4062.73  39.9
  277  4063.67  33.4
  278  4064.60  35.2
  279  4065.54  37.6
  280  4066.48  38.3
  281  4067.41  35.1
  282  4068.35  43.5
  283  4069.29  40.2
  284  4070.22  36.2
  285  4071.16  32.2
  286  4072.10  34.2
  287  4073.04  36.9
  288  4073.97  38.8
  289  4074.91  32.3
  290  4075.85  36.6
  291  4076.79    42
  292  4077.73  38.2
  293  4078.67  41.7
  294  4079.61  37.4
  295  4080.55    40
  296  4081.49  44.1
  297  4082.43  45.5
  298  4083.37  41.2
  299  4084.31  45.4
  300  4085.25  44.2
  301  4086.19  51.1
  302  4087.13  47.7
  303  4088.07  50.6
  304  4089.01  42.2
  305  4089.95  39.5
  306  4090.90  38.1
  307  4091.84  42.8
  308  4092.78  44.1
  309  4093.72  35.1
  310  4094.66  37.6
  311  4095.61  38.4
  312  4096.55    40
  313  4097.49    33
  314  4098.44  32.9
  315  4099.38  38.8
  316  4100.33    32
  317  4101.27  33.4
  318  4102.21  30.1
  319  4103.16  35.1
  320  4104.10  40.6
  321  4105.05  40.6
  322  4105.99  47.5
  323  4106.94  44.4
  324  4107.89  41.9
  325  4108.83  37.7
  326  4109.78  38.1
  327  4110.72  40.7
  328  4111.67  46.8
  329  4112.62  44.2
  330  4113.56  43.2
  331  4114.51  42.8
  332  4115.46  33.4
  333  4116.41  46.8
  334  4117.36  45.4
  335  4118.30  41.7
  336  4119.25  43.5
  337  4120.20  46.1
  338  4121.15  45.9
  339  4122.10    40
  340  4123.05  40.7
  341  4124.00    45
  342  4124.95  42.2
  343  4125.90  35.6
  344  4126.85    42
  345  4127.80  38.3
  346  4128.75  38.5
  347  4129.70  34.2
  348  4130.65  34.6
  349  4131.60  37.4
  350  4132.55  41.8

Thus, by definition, 1.96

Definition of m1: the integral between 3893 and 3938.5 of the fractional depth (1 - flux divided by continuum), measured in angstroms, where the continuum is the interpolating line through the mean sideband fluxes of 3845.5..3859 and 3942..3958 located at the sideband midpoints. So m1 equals 2.7 angstroms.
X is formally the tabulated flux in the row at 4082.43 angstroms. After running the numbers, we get 45.5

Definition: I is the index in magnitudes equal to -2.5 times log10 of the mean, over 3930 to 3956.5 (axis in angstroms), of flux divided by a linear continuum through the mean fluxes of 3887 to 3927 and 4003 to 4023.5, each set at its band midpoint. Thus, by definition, 0.44 mag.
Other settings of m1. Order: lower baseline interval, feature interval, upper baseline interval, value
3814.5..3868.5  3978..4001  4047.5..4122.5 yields -3.6 angstroms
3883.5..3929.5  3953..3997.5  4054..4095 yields 6.0 angstroms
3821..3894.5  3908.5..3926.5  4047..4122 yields -2.8 angstroms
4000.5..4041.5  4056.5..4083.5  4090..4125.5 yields 1.6 angstroms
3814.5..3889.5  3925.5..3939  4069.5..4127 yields 6.5 angstroms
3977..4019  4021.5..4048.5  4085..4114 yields -1.5 angstroms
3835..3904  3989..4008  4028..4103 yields -3.7 angstroms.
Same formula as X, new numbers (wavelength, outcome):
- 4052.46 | 38.2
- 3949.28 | 35.3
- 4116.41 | 46.8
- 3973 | 19.4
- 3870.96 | 15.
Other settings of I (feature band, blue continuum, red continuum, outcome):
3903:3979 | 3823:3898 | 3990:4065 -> 0.26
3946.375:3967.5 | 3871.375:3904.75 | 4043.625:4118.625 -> 0.18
